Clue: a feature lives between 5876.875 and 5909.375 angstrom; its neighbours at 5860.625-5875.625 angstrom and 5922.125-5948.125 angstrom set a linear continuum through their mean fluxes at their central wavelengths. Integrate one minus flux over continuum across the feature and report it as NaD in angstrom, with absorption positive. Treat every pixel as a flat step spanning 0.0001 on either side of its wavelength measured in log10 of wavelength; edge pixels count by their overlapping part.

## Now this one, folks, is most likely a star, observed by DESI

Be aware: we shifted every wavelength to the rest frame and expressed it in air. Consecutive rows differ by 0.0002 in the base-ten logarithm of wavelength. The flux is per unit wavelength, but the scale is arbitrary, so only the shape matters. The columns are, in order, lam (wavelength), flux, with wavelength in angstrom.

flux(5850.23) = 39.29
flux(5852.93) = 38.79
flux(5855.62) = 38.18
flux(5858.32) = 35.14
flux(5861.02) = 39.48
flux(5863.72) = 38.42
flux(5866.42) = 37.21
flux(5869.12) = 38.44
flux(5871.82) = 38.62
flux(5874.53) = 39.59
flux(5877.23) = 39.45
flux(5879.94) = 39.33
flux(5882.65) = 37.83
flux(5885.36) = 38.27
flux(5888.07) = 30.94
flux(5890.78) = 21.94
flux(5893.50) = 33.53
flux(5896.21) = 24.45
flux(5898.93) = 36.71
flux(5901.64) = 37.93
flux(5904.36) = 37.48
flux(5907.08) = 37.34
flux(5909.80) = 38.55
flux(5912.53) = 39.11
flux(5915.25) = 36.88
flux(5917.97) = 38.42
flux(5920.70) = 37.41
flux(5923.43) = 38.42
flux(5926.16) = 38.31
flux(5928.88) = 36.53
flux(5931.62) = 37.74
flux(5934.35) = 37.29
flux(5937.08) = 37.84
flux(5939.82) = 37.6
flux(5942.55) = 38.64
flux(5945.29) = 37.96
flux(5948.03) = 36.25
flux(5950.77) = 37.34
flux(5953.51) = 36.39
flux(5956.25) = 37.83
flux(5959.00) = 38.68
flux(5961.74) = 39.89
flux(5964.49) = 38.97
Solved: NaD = 3.1 angstrom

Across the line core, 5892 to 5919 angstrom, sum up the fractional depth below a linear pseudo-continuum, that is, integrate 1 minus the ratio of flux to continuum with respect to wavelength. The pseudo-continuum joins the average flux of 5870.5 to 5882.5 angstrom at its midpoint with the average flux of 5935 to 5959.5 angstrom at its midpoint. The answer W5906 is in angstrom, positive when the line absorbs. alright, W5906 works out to 1.8 angstrom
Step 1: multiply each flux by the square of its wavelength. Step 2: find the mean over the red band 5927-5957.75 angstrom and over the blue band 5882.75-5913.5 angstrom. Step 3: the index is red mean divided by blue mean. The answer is 1.11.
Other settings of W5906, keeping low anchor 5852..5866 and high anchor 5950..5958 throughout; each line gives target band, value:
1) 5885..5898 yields 2.86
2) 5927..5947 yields -0.16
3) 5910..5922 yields -0.16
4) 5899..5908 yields 0.03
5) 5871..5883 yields -0.40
